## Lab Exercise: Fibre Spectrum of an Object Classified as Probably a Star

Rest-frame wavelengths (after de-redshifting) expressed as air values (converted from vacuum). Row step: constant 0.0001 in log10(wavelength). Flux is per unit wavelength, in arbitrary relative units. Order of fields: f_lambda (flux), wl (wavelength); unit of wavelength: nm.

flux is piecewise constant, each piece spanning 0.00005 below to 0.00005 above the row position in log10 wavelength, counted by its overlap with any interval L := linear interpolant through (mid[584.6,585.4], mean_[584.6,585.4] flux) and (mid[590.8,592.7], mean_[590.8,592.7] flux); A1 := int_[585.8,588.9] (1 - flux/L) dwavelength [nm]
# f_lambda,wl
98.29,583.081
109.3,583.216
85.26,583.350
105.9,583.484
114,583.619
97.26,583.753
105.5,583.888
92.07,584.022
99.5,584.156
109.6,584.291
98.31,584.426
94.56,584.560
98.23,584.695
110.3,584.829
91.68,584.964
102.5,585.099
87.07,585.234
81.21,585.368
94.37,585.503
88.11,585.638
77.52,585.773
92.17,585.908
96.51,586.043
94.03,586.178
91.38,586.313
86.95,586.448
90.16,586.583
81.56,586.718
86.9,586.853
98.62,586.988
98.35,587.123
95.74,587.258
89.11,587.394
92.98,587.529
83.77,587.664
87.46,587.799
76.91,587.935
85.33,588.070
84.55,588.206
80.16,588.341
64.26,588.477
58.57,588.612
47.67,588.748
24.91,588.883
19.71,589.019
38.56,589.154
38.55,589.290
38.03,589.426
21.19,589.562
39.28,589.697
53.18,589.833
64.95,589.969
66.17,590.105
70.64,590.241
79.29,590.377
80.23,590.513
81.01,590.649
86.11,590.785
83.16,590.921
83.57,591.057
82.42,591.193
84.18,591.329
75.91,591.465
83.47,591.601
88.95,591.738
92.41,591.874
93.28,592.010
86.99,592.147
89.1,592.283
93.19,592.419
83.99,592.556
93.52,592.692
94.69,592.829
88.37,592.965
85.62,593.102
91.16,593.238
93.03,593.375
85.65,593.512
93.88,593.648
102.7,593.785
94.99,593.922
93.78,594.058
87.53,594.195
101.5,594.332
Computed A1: 0.33 nm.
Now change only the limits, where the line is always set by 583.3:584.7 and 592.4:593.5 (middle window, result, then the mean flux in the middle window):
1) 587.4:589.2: 0.555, 66.1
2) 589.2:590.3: 0.528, 48.6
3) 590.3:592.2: 0.158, 84.3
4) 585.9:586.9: 0.078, 89.9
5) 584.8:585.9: 0.086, 90.9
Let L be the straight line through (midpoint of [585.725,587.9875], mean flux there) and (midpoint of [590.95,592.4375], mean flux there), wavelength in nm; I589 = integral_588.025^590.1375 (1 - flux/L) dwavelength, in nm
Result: 0.892 nm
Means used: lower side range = 89.6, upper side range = 86.4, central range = 50.9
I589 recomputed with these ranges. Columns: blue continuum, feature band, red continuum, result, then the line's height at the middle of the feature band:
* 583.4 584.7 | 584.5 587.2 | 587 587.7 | 0.130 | 96.8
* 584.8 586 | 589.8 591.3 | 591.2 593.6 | 0.215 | 89.1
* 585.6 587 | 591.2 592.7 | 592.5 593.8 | 0.055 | 90.6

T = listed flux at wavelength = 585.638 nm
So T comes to 88.11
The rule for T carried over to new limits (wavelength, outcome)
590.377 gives 79.29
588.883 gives 24.91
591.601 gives 83.47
